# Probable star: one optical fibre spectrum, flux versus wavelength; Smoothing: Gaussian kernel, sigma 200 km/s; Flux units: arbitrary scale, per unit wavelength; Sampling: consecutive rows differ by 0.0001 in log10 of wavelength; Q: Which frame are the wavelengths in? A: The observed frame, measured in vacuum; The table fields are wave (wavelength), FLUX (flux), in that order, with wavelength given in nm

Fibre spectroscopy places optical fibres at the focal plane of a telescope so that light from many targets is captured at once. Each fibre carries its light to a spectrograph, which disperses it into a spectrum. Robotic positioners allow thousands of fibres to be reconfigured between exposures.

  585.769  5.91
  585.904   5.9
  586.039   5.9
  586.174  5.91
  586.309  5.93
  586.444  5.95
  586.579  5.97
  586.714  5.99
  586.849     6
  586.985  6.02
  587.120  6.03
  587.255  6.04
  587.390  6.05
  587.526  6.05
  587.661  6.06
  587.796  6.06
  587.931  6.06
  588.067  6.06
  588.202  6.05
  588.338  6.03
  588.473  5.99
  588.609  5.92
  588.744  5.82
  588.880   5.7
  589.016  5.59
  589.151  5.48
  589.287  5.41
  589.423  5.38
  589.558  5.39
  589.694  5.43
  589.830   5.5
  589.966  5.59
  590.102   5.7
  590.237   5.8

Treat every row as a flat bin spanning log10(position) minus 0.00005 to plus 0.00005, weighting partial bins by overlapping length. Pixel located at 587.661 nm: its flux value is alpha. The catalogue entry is 6.06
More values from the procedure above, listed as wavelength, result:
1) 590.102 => 5.7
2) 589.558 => 5.39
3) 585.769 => 5.91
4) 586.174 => 5.91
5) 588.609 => 5.92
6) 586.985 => 6.02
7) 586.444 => 5.95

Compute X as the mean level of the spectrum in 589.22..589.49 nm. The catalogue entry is 5.39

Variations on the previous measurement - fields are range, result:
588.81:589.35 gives 5.54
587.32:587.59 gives 6.04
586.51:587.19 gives 6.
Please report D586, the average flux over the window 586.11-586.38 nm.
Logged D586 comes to 5.92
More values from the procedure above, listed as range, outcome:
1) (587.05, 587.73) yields 6.05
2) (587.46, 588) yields 6.06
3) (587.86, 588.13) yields 6.05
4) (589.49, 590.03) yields 5.48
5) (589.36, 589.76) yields 5.41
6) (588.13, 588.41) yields 6.05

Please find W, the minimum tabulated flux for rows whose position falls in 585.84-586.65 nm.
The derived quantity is 5.9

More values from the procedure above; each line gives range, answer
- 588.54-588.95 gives 5.7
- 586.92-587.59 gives 6.02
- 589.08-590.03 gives 5.38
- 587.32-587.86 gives 6.05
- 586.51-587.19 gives 5.97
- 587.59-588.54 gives 5.99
